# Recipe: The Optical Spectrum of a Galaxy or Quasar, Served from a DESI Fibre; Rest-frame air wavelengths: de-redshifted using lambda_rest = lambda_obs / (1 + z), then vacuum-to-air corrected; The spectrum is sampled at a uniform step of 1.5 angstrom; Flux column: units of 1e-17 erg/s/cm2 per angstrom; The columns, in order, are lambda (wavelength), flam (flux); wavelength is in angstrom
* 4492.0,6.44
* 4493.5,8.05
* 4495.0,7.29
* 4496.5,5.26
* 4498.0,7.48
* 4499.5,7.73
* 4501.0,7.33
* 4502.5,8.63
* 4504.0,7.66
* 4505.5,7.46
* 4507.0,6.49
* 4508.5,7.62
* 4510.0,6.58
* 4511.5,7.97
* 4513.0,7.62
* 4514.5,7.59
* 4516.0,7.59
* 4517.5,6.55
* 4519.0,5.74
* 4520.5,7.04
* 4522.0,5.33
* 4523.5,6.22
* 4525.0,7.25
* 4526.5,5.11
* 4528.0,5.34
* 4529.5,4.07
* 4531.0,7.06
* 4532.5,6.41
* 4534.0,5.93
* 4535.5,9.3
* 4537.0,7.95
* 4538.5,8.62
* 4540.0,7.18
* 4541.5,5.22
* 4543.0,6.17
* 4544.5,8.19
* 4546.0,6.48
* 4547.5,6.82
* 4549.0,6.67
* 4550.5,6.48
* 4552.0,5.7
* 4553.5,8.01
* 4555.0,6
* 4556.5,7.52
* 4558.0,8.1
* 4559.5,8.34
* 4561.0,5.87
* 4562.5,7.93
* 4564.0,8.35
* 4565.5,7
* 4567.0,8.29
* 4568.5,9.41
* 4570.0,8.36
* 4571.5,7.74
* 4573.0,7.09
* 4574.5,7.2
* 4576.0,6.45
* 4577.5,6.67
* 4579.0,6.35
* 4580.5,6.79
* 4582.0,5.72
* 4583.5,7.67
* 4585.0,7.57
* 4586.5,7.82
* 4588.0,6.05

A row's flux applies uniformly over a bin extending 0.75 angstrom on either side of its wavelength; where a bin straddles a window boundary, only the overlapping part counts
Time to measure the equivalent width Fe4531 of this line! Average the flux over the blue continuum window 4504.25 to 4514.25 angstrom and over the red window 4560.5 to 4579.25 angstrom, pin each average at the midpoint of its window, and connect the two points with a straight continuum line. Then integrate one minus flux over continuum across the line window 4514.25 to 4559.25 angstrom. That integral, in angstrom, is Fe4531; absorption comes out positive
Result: 4.1 angstrom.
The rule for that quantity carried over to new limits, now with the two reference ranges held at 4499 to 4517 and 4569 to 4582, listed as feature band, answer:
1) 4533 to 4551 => 0.48 angstrom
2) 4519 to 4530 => 2.37 angstrom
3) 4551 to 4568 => -0.56 angstrom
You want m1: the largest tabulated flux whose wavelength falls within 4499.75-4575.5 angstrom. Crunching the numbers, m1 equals 9.41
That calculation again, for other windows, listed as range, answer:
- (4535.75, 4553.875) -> 8.62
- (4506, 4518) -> 7.97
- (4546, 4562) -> 8.34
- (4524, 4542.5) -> 9.3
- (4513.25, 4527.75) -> 7.59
